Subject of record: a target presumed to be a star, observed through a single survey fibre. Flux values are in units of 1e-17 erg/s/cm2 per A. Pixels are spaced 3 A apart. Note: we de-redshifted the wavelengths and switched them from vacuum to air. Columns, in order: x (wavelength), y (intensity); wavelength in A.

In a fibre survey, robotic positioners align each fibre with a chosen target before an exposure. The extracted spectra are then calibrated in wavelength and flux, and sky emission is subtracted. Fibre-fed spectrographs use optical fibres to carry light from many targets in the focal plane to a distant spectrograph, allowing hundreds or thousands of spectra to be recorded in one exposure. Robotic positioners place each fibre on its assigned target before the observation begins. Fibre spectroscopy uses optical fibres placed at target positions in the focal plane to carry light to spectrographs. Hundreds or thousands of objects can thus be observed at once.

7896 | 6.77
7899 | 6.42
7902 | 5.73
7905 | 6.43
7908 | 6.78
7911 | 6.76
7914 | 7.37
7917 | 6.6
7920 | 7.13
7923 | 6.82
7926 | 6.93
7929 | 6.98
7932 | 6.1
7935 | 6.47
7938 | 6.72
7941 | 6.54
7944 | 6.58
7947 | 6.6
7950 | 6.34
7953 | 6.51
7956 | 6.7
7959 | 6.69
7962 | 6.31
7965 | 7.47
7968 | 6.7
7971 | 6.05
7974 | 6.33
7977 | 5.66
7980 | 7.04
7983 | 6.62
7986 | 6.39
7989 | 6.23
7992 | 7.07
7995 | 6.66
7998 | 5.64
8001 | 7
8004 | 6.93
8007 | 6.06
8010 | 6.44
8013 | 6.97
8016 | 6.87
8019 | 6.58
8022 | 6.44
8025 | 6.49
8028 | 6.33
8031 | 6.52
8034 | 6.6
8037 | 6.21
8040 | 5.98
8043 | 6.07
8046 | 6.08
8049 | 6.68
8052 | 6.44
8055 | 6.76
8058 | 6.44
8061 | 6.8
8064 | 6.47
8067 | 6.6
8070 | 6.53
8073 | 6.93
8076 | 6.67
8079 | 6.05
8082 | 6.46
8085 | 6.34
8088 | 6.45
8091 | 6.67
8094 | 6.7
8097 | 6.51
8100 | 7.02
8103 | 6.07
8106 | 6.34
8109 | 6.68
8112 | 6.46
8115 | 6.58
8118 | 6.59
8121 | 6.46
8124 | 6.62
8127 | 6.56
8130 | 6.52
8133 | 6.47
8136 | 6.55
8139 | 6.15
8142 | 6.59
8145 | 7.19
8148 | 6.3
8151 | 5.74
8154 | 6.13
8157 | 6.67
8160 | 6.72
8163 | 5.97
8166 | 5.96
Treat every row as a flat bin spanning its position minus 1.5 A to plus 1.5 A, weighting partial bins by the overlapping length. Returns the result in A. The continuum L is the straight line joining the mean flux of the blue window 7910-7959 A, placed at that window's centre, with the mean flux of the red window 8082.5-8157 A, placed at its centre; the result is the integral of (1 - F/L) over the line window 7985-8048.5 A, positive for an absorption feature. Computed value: 1.4 A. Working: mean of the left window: 6.7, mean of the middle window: 6.46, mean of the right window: 6.49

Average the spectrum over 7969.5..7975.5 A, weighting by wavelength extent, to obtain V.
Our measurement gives 6.19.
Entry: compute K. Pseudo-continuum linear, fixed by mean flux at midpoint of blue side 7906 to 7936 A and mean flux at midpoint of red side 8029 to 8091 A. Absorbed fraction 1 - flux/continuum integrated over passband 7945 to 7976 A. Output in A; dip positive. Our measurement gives 0.7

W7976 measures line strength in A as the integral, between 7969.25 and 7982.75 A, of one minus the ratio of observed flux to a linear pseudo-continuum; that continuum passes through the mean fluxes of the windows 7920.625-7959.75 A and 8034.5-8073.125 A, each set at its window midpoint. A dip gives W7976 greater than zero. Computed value 0.5 A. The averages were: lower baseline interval 6.62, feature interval 6.31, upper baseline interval 6.45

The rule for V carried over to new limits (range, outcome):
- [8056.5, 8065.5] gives 6.57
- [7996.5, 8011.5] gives 6.41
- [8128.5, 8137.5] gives 6.51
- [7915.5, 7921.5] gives 6.86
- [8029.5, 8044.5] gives 6.28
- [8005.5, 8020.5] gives 6.58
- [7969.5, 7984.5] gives 6.34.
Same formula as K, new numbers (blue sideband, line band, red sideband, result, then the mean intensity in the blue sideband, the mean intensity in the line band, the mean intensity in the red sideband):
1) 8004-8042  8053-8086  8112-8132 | -0.2 A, 6.47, 6.55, 6.55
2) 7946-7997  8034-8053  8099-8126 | 0.8 A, 6.54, 6.27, 6.53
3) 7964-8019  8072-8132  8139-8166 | -0.9 A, 6.55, 6.53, 6.37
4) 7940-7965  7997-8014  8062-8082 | 0.1 A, 6.59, 6.52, 6.54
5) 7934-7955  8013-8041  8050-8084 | 0.3 A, 6.54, 6.48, 6.56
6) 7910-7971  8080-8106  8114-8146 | 0.3 A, 6.7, 6.51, 6.56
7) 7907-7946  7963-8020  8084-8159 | 0.9 A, 6.75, 6.56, 6.5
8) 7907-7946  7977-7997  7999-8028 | 0.3 A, 6.75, 6.57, 6.61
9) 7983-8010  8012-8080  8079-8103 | 0.1 A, 6.5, 6.5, 6.53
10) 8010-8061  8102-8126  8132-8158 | -0.2 A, 6.48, 6.49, 6.42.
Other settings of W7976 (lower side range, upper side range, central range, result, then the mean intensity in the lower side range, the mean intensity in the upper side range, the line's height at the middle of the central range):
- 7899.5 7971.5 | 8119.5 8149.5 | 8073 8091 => 0.3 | 6.64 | 6.54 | 6.57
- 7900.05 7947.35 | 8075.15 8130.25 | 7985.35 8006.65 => 0.2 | 6.66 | 6.51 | 6.6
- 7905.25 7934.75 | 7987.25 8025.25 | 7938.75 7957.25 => 0.5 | 6.8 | 6.57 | 6.72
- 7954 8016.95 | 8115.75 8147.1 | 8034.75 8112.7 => 1.0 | 6.56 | 6.57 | 6.56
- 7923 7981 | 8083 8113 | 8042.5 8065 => 0.2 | 6.57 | 6.52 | 6.54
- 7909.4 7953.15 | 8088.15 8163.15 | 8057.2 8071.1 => 0.0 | 6.7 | 6.5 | 6.56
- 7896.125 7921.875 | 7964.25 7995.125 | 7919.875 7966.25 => -0.4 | 6.66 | 6.54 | 6.6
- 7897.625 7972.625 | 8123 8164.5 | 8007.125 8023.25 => -0.1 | 6.63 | 6.44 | 6.56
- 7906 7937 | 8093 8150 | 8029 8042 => 0.6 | 6.79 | 6.54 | 6.64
